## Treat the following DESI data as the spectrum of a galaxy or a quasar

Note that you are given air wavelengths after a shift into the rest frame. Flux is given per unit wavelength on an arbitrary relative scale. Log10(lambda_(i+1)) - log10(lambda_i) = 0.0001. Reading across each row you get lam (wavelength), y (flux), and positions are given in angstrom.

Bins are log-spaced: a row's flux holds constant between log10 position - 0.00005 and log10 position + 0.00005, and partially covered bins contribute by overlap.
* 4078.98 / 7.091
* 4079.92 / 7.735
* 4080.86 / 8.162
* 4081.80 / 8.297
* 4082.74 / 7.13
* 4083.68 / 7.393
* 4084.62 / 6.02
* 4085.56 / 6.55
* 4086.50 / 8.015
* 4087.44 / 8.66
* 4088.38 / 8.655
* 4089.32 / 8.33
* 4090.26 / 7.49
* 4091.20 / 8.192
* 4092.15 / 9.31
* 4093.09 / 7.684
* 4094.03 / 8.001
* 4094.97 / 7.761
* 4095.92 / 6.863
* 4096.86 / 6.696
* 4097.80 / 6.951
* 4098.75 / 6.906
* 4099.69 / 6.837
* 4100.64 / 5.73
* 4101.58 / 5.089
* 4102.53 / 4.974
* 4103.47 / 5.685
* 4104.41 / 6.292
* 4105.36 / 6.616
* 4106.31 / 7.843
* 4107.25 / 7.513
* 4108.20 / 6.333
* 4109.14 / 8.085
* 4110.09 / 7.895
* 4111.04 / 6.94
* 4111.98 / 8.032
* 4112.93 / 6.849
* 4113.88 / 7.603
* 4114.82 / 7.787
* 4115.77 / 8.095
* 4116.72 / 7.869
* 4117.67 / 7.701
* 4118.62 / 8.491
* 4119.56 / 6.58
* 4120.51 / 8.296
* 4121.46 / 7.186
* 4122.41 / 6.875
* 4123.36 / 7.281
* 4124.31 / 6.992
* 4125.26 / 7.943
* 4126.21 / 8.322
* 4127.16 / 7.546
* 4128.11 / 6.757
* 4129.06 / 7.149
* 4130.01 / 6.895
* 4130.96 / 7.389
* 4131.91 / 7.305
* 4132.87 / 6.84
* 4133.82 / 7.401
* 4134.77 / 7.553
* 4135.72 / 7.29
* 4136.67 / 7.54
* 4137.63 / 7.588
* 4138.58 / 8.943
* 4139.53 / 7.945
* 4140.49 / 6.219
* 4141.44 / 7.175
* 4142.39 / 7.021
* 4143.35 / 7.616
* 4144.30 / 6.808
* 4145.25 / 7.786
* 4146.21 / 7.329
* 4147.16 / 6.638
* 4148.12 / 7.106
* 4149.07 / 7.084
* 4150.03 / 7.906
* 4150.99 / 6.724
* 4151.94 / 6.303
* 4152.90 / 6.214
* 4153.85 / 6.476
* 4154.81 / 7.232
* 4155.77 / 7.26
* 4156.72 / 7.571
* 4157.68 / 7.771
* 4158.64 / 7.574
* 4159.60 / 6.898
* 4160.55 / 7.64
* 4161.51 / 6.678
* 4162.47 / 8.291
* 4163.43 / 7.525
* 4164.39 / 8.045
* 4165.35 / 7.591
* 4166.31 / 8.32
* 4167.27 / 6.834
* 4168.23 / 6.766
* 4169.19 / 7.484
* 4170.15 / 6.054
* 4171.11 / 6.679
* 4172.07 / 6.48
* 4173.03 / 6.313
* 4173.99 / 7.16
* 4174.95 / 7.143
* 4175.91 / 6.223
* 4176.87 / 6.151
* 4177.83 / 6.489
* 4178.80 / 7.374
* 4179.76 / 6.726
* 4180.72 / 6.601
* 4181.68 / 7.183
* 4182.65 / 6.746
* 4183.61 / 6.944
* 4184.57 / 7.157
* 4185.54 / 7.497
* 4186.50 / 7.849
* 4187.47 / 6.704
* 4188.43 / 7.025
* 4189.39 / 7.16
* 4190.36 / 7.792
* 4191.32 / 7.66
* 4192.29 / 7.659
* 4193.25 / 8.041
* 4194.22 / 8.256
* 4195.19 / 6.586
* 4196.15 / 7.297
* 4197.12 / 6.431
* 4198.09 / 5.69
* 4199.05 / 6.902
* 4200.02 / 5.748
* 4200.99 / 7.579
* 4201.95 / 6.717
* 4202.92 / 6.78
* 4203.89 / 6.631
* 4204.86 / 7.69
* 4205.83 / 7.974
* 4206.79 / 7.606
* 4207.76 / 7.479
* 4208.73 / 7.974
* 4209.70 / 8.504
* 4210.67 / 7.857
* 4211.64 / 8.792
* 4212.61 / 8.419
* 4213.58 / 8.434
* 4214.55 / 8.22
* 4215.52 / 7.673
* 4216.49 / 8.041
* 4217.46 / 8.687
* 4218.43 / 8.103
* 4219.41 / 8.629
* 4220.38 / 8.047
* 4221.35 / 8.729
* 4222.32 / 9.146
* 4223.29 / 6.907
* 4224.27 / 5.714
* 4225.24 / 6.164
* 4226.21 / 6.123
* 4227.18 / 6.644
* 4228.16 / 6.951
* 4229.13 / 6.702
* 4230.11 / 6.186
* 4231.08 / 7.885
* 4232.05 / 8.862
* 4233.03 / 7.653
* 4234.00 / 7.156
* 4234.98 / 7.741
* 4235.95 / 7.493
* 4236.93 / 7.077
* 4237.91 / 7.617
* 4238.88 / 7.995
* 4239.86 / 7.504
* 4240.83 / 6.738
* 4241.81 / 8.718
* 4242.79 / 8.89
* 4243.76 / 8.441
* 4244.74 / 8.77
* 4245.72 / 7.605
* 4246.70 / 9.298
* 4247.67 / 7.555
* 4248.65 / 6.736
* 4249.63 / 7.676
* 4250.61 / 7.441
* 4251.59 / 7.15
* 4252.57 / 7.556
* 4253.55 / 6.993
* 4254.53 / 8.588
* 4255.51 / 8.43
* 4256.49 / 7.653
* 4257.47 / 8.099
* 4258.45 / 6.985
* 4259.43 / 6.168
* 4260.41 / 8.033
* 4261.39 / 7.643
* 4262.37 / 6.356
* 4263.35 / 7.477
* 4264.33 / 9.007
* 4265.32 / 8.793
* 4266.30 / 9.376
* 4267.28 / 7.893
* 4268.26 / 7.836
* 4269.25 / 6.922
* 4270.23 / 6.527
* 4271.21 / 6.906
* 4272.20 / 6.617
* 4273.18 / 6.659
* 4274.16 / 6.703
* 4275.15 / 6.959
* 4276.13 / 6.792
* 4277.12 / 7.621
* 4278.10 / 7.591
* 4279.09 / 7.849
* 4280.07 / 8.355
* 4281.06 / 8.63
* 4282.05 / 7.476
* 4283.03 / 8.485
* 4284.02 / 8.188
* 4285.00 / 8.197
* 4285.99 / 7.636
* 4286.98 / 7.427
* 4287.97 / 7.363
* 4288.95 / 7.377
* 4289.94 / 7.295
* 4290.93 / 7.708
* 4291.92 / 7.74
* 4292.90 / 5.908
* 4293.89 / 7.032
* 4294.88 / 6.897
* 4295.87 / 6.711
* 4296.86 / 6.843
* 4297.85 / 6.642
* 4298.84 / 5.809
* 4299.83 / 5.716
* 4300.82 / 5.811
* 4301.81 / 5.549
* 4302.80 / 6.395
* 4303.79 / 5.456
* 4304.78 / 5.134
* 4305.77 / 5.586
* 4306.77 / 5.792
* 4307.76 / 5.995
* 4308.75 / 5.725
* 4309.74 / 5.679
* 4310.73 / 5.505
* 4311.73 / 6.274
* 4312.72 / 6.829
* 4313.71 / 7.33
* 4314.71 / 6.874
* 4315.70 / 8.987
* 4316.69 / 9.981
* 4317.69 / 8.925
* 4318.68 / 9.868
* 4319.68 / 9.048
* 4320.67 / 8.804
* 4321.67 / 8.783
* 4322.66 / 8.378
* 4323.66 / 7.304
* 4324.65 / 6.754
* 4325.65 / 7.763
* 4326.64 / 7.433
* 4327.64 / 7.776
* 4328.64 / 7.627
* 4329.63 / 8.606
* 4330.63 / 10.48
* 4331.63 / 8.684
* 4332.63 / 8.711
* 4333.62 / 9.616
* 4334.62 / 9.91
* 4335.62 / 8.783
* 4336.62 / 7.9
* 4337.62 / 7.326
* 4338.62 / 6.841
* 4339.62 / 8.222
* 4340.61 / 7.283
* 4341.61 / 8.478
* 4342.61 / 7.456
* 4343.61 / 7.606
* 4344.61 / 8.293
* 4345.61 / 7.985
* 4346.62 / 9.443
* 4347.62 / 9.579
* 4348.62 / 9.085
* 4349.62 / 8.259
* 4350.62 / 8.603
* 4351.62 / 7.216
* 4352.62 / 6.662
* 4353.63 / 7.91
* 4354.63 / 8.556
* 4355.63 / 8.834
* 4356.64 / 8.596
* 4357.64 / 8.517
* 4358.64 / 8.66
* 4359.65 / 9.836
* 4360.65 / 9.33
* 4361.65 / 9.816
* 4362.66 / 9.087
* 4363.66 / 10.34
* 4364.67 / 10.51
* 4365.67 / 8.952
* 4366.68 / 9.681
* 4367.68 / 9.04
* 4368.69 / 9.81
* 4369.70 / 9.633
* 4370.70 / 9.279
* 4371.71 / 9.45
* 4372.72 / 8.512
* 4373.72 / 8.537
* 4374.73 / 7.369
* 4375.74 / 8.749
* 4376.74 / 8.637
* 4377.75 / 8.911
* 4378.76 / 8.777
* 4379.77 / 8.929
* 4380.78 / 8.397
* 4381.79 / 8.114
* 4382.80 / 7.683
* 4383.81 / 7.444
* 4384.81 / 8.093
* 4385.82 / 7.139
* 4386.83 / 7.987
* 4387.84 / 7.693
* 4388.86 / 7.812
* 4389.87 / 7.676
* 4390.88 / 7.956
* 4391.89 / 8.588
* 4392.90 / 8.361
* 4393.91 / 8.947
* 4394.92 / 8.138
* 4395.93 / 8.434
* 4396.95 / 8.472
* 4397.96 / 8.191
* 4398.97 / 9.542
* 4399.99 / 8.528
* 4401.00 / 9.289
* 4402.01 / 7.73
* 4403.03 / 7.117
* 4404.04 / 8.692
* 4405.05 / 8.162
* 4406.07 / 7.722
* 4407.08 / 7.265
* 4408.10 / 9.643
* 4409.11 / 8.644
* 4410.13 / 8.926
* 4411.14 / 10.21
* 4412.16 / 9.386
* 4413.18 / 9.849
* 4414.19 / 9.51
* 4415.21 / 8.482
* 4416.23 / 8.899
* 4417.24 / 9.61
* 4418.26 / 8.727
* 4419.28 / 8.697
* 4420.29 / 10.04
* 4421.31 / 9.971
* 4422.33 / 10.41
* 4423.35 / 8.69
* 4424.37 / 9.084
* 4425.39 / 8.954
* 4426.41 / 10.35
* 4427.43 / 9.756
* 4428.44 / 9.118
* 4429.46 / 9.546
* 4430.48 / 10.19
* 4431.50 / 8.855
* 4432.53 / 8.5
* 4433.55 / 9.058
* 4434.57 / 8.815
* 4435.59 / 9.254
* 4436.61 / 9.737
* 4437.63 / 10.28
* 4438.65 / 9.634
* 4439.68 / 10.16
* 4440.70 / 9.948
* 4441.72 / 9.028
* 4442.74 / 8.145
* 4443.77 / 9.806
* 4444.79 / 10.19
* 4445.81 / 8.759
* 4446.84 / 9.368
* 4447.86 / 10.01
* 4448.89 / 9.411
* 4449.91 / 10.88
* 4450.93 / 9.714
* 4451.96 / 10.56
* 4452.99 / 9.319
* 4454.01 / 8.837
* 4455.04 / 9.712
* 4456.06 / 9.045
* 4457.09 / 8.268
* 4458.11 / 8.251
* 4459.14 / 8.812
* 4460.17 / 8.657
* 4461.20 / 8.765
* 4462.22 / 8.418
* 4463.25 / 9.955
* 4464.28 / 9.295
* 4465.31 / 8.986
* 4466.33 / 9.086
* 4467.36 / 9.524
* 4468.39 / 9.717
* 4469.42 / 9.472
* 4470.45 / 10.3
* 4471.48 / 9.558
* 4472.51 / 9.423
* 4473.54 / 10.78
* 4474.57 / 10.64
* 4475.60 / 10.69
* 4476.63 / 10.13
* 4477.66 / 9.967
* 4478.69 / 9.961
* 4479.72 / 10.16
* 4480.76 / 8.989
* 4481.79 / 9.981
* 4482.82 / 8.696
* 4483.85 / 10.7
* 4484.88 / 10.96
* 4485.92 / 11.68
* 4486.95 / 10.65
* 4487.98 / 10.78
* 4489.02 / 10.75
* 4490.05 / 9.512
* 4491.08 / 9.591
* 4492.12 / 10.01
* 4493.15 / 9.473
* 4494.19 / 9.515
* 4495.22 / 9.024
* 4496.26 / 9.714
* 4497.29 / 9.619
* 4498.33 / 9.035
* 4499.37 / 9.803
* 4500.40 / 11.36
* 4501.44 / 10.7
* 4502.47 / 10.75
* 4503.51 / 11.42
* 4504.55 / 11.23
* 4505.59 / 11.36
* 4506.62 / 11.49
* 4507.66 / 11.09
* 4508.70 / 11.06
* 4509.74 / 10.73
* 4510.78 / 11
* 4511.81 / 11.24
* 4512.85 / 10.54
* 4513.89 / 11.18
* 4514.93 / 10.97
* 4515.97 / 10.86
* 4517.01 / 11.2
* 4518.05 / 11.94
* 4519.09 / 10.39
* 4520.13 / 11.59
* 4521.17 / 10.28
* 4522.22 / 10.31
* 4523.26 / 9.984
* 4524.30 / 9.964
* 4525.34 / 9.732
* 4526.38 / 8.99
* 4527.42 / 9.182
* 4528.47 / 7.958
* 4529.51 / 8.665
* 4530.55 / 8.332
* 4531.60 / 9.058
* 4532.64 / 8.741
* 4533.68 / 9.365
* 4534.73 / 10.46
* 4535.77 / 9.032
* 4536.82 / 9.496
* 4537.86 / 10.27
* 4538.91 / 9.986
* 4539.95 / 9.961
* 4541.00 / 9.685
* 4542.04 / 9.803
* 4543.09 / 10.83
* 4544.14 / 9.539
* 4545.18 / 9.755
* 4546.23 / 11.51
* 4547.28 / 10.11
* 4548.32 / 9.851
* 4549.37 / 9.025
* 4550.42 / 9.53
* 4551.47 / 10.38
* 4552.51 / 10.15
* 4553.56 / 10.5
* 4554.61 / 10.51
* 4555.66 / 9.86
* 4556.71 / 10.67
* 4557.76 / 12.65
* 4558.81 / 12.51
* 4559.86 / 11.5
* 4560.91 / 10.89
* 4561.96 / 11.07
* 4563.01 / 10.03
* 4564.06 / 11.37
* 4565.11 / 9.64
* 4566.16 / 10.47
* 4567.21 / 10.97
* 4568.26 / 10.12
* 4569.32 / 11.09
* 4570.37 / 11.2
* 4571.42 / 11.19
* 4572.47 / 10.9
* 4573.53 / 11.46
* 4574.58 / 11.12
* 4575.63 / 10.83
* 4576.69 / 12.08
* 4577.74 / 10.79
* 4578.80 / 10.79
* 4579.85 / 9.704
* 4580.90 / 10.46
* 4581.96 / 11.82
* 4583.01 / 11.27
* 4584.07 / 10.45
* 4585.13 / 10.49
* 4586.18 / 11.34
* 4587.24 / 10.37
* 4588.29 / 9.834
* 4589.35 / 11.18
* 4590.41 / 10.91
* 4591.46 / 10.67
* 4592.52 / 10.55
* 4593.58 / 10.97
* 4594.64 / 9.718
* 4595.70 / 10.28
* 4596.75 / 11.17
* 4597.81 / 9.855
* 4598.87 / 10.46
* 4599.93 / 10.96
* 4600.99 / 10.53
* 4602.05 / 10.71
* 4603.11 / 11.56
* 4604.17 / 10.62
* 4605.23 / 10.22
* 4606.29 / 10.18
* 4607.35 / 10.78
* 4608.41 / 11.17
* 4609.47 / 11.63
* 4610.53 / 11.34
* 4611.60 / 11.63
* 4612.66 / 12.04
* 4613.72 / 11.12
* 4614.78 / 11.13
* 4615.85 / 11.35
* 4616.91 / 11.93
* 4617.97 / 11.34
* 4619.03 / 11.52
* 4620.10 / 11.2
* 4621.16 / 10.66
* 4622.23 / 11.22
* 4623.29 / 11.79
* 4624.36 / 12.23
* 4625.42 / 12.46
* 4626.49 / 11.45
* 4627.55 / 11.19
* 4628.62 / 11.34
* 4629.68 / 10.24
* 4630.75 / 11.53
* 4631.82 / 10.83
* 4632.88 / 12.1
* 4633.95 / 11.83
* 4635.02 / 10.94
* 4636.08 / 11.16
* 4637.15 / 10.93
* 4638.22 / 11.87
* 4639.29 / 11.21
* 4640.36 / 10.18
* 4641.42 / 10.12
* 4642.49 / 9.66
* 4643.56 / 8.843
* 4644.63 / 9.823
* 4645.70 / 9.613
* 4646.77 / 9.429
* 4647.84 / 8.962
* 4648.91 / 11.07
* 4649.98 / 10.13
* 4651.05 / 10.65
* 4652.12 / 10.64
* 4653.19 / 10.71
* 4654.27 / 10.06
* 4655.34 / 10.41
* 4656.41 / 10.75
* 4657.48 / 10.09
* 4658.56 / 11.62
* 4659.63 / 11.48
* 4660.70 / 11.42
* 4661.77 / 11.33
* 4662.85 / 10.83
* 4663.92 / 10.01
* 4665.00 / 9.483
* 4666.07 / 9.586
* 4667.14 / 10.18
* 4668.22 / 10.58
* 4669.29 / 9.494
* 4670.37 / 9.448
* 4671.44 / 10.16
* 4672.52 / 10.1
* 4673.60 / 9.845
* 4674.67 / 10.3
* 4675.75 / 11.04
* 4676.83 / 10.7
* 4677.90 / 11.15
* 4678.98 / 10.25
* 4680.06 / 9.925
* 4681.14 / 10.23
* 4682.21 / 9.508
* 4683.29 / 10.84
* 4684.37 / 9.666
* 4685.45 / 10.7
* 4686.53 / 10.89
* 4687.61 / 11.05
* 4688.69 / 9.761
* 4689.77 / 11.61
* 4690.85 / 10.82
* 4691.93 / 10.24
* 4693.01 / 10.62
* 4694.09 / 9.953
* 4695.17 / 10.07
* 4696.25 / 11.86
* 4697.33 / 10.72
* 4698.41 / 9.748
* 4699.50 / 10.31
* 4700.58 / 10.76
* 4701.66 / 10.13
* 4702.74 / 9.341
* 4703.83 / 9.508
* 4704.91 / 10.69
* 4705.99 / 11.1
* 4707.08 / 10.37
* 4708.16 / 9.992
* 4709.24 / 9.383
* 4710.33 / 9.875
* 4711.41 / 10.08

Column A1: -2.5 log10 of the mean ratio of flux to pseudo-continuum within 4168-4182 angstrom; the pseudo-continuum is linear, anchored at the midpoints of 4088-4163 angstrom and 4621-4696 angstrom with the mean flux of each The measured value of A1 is 0.13 mag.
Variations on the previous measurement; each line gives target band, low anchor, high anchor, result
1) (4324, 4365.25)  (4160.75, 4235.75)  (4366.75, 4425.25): -0.02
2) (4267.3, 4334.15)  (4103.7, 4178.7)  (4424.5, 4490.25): 0.15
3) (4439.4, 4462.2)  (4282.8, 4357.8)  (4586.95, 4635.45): -0.02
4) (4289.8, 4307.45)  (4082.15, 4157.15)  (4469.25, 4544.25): 0.34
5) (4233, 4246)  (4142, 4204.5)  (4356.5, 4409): -0.04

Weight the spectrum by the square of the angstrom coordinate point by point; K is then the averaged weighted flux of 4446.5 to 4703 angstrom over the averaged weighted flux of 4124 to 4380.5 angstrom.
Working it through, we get 1.6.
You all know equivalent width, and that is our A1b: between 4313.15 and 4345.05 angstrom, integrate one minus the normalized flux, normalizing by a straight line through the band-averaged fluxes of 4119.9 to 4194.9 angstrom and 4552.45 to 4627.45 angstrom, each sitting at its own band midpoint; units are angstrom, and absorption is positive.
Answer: 1.5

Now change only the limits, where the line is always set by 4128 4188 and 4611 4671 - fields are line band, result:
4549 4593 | -2.2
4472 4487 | -1.0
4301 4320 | 3.3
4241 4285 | 1.2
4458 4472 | 0.4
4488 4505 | -0.7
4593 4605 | -0.1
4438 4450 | -0.3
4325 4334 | 0.0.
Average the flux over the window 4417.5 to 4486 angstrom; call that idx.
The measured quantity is 9.54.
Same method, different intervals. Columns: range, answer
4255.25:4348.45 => 7.55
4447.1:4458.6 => 9.46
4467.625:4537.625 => 10.2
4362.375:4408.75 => 8.54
